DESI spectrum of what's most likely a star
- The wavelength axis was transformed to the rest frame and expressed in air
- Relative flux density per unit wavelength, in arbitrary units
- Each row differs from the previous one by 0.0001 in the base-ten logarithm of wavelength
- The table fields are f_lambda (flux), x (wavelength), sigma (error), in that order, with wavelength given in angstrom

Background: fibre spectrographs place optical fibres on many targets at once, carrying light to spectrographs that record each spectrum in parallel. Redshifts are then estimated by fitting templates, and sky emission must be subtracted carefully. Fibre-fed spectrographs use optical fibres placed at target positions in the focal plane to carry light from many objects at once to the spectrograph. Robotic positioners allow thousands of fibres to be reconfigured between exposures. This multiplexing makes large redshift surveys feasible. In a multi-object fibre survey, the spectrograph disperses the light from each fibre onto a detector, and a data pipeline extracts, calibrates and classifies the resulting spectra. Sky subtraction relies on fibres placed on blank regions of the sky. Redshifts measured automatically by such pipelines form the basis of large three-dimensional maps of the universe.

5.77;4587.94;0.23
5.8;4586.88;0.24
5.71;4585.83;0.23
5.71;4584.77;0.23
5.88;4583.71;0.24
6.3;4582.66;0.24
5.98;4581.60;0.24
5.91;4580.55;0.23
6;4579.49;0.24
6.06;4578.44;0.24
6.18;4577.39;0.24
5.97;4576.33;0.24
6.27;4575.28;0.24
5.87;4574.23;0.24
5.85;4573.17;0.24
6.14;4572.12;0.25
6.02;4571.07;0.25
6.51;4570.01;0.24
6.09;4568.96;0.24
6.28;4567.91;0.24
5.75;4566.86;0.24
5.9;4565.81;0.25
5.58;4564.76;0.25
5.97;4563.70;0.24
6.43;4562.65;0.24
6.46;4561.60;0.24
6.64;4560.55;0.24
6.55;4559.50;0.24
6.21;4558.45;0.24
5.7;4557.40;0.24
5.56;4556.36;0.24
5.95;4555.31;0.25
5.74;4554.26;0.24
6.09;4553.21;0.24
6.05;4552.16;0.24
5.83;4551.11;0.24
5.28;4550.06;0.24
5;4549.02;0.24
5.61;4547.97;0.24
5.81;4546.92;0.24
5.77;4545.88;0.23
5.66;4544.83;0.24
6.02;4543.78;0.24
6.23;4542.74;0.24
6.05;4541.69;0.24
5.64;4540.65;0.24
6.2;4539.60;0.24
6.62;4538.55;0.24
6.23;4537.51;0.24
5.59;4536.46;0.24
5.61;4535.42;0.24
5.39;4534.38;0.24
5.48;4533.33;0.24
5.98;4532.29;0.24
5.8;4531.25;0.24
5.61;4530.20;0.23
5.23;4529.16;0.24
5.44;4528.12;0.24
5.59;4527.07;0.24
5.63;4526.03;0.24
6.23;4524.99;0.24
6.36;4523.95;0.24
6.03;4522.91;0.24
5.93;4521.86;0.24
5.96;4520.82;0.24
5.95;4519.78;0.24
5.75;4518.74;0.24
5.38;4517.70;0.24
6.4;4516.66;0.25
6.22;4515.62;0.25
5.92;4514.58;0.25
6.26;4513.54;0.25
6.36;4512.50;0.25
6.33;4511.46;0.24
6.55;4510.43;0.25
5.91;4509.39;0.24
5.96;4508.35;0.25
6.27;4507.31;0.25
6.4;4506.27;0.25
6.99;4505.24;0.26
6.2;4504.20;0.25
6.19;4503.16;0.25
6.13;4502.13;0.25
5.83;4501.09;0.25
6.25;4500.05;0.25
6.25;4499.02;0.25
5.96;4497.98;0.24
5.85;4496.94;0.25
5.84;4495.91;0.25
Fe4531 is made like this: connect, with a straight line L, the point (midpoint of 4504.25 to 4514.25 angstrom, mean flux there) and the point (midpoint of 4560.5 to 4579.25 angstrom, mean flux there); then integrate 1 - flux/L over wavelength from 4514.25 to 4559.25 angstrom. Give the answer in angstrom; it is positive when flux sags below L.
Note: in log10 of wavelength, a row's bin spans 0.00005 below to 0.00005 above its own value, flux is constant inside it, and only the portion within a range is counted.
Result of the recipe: 2.8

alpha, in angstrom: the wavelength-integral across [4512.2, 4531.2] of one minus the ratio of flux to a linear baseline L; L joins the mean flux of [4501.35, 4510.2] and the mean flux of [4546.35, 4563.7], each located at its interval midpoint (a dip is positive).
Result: 0.79 angstrom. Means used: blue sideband 6.25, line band 5.89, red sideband 5.94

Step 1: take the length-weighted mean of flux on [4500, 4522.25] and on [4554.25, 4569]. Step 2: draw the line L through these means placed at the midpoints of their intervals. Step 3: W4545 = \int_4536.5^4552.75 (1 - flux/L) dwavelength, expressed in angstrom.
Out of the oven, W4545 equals 0.6 angstrom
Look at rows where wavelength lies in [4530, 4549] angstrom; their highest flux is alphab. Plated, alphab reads 6.62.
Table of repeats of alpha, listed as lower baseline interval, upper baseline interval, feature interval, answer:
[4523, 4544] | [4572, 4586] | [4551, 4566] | -0.3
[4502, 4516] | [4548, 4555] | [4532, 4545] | -0.1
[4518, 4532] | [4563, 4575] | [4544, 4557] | 0.5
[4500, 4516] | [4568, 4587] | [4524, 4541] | 1.0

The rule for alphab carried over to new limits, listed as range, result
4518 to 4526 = 6.36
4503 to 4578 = 6.99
